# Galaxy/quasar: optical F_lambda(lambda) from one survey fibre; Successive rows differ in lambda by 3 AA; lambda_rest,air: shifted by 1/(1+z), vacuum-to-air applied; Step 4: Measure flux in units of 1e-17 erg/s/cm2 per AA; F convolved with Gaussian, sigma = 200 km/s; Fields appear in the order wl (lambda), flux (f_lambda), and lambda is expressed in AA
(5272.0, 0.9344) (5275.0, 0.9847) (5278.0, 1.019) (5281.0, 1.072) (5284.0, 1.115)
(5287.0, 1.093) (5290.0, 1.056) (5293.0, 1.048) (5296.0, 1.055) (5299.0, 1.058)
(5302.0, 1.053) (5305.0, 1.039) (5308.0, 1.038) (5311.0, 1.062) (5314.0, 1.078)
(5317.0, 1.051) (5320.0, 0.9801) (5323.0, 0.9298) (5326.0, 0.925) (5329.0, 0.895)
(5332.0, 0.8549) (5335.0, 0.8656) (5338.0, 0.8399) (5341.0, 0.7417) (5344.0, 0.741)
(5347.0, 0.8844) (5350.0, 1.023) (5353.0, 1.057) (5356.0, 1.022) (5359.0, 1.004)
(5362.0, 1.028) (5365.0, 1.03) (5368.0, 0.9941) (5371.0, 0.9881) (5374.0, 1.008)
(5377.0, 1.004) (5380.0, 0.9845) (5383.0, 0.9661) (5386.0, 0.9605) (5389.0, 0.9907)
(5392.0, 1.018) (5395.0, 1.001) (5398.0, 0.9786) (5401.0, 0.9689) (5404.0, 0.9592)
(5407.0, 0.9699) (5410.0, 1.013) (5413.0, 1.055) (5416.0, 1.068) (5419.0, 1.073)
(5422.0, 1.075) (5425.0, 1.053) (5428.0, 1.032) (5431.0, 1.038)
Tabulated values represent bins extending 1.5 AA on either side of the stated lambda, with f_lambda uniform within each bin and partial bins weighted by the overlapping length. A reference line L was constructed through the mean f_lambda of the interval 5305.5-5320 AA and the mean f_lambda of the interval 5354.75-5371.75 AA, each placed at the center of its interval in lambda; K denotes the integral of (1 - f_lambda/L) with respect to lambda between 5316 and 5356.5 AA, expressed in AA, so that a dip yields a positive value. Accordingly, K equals 4.7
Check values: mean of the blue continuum 1.05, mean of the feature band 0.911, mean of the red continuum 1.01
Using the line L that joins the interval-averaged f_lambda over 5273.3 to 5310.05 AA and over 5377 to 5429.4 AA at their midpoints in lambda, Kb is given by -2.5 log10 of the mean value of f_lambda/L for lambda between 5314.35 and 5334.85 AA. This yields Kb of 0.11 mag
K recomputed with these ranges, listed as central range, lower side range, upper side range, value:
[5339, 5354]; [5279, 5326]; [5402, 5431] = 2.3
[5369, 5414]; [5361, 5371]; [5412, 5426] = 2.1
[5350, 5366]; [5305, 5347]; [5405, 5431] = -1.0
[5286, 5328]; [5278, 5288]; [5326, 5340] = -2.3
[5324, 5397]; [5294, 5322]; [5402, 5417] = 5.3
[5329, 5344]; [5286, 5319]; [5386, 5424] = 3.1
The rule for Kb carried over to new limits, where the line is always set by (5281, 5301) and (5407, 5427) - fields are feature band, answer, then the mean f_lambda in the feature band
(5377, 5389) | 0.08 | 0.977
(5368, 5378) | 0.06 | 0.999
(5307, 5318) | 0.01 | 1.06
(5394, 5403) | 0.08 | 0.981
